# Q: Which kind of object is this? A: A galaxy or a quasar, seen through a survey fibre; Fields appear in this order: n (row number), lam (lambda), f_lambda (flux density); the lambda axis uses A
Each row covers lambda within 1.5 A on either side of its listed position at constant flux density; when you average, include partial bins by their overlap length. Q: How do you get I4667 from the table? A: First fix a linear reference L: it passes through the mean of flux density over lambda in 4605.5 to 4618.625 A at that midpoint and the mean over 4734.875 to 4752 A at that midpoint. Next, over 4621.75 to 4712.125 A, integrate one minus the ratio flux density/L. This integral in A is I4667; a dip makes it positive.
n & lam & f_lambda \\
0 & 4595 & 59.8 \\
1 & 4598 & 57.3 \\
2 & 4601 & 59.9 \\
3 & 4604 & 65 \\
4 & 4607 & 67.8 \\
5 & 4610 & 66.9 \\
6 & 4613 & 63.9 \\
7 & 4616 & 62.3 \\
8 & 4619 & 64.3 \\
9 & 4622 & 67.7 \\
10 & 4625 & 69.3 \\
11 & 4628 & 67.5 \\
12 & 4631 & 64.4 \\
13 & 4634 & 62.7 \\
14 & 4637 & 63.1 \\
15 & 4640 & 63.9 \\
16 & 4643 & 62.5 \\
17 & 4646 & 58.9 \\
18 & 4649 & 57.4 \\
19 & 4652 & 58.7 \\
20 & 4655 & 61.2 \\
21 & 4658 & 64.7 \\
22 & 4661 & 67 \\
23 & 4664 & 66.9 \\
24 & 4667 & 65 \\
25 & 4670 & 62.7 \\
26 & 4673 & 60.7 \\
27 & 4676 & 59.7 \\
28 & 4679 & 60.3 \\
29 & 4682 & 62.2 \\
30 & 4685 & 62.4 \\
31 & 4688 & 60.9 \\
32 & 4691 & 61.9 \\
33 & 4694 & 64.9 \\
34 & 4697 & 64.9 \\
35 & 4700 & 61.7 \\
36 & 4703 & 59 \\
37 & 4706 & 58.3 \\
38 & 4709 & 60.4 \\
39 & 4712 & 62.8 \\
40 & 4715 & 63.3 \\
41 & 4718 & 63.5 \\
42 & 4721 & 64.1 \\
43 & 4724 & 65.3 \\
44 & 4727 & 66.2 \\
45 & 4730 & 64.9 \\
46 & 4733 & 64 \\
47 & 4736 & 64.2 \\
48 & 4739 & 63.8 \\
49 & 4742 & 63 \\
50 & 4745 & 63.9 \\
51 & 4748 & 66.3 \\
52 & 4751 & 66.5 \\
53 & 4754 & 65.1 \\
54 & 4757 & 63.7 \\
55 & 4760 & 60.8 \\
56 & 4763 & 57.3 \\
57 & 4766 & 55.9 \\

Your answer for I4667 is 3.2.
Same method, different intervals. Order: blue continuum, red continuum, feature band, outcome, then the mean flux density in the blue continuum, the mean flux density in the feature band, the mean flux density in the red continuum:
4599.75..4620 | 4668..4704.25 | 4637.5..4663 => 0.4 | 64.4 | 61.9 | 61.8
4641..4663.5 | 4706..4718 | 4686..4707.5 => 0.1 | 61.8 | 61.7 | 61.8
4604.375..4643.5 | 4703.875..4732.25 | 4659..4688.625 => 0.6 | 65.2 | 62.9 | 63.1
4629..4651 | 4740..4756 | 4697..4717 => 0.8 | 61.9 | 61.3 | 64.9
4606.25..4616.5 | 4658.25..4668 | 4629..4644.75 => 0.6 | 65.3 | 63.4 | 66.2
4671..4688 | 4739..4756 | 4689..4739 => -0.1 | 61.1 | 63.1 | 64.8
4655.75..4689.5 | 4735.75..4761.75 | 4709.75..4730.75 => -0.2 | 62.9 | 64.1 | 64.1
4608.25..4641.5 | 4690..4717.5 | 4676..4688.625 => 0.3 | 65.1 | 61.3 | 62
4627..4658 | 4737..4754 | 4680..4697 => 0.2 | 62.1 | 62.6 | 64.7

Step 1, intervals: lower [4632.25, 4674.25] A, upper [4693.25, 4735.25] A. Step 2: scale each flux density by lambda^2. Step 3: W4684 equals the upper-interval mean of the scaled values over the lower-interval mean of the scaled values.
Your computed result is 1.04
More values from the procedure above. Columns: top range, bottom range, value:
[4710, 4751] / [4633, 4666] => 1.06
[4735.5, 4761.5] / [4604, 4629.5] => 1.03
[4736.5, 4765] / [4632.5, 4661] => 1.07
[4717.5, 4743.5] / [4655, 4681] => 1.05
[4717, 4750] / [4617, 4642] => 1.03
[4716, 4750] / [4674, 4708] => 1.07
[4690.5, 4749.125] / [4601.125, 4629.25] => 1.01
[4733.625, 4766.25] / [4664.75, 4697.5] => 1.04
